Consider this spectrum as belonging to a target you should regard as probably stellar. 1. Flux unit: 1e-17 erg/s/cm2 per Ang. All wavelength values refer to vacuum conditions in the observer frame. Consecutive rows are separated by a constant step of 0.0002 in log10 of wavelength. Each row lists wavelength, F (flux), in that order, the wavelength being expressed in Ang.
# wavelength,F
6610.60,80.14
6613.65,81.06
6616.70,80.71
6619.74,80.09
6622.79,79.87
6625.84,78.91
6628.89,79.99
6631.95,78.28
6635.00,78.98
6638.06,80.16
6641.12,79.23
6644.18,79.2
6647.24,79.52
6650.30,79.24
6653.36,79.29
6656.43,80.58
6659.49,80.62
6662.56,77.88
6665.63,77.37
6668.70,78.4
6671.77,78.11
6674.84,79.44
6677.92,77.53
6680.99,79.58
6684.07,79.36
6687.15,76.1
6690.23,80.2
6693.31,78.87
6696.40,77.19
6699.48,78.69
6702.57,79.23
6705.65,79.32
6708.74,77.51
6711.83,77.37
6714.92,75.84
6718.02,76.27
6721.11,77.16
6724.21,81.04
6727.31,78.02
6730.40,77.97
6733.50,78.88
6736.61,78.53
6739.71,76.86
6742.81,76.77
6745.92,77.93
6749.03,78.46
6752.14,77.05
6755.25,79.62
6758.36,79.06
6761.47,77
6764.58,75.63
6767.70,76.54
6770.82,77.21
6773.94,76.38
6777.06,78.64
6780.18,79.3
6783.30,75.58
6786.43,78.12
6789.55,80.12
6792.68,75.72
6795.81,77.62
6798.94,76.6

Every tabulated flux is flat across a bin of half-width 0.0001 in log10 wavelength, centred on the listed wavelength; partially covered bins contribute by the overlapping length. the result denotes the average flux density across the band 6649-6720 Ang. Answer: 78.4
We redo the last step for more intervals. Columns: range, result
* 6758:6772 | 76.9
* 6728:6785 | 77.6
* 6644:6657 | 79.5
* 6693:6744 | 78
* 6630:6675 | 79.1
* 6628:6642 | 79.3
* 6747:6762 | 78.3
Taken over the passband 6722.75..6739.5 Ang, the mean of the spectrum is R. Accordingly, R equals 78.7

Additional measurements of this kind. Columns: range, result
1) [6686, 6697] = 78.2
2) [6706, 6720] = 77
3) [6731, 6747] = 77.8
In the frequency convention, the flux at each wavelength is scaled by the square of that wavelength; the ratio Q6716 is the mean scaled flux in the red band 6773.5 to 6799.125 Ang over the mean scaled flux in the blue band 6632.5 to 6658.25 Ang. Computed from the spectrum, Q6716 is 1.0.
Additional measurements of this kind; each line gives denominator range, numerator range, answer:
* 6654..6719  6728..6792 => 1.01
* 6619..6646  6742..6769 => 1.01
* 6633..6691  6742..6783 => 1.01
